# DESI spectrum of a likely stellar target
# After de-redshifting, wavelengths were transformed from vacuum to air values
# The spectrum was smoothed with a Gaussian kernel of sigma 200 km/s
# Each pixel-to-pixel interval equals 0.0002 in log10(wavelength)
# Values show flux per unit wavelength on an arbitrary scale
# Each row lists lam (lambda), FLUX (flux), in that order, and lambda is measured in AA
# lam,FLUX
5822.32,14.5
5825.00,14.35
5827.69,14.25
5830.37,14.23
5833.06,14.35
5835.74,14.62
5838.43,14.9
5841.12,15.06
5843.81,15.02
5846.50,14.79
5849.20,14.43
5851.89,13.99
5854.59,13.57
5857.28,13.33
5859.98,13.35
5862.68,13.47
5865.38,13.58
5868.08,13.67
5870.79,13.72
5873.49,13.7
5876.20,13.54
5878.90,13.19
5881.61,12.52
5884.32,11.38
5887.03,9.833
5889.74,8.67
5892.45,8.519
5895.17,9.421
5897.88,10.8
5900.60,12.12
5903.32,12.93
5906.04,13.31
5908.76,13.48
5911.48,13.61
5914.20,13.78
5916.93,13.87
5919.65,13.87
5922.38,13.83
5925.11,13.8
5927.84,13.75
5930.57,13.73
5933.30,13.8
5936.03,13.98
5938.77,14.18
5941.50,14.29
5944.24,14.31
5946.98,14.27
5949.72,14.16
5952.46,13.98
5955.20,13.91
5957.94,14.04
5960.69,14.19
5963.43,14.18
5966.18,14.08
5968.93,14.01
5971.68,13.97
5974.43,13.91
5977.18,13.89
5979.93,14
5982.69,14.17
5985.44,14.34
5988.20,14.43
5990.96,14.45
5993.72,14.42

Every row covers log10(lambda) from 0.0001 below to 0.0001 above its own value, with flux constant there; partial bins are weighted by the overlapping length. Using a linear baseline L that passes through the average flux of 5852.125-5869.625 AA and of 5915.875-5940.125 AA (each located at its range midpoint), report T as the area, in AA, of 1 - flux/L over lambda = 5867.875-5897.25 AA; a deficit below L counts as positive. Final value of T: 4.48 AA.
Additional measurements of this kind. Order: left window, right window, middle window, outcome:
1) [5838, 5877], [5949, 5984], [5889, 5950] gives 4.4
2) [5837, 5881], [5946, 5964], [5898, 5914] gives 1.2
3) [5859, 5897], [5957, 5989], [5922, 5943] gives -1.1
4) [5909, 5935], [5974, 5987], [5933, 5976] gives -0.4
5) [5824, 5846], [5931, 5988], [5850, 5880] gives 1.9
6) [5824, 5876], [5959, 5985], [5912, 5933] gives 0.4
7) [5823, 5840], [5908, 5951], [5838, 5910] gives 7.3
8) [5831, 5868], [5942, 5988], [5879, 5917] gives 6.5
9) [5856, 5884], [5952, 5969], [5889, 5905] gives 3.6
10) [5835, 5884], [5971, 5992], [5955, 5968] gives 0.0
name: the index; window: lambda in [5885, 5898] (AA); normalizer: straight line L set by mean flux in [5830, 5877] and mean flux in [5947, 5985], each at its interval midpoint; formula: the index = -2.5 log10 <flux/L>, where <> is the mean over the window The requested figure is 0.43 mag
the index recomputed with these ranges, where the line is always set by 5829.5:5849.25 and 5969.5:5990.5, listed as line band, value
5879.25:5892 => 0.33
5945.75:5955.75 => 0.01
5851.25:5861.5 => 0.08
